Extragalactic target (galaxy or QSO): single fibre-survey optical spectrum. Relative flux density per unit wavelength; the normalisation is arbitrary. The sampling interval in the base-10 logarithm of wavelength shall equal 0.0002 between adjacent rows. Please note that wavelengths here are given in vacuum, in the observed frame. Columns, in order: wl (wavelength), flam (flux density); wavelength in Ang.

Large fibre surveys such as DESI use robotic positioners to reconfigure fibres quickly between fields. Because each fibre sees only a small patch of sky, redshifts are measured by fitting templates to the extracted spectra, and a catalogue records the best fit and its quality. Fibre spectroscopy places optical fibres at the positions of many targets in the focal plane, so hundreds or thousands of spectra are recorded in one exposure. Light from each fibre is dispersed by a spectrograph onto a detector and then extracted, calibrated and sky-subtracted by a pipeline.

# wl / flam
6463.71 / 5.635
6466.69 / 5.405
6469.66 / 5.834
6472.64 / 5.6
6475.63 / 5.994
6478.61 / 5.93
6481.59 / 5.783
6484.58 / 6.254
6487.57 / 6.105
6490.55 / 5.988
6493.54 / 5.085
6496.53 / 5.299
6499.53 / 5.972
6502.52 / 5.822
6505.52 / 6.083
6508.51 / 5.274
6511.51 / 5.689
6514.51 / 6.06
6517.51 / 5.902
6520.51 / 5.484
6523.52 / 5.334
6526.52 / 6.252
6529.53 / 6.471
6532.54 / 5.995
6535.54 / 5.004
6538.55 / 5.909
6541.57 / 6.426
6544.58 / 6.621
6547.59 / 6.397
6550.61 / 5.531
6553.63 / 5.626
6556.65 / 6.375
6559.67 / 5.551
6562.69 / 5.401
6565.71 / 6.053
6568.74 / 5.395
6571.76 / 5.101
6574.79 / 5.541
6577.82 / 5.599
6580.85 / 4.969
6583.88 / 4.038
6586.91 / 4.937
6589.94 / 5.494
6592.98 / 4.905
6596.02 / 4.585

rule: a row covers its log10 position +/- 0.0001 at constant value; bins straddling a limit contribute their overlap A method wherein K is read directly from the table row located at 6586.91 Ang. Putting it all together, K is 4.937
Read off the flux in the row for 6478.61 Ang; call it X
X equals 5.93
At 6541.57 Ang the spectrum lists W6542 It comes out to 6.426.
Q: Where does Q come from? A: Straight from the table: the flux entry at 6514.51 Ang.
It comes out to 6.06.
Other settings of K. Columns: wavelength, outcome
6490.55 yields 5.988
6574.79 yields 5.541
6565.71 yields 6.053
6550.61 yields 5.531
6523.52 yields 5.334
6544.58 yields 6.621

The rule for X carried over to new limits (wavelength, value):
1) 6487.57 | 6.105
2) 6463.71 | 5.635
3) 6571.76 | 5.101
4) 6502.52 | 5.822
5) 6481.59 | 5.783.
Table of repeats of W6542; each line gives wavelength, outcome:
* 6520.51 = 5.484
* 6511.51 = 5.689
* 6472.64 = 5.6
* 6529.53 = 6.471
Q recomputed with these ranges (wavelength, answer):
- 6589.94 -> 5.494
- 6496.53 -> 5.299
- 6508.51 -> 5.274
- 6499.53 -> 5.972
